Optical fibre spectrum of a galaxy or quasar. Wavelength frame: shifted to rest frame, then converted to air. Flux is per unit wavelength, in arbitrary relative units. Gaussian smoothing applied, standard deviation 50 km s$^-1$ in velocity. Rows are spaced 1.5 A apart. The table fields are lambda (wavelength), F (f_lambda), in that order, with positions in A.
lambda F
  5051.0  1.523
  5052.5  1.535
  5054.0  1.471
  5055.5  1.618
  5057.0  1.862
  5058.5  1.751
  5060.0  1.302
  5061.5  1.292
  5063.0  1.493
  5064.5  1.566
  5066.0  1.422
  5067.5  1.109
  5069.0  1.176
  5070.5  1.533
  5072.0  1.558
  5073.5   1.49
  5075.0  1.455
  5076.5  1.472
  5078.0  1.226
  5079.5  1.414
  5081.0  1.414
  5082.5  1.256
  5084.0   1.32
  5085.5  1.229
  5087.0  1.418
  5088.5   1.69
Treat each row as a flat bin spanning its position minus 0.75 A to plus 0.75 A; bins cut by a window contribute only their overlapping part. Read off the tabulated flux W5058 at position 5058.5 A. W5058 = 1.751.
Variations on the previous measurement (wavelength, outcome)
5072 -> 1.558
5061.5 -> 1.292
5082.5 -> 1.256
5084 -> 1.32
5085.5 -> 1.229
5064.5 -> 1.566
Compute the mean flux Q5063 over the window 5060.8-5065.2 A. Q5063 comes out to 1.45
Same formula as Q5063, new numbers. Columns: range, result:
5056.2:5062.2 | 1.55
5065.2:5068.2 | 1.27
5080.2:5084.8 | 1.33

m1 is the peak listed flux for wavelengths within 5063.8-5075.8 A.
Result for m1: 1.566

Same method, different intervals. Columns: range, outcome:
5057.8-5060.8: 1.751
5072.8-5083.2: 1.49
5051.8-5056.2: 1.618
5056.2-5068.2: 1.862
